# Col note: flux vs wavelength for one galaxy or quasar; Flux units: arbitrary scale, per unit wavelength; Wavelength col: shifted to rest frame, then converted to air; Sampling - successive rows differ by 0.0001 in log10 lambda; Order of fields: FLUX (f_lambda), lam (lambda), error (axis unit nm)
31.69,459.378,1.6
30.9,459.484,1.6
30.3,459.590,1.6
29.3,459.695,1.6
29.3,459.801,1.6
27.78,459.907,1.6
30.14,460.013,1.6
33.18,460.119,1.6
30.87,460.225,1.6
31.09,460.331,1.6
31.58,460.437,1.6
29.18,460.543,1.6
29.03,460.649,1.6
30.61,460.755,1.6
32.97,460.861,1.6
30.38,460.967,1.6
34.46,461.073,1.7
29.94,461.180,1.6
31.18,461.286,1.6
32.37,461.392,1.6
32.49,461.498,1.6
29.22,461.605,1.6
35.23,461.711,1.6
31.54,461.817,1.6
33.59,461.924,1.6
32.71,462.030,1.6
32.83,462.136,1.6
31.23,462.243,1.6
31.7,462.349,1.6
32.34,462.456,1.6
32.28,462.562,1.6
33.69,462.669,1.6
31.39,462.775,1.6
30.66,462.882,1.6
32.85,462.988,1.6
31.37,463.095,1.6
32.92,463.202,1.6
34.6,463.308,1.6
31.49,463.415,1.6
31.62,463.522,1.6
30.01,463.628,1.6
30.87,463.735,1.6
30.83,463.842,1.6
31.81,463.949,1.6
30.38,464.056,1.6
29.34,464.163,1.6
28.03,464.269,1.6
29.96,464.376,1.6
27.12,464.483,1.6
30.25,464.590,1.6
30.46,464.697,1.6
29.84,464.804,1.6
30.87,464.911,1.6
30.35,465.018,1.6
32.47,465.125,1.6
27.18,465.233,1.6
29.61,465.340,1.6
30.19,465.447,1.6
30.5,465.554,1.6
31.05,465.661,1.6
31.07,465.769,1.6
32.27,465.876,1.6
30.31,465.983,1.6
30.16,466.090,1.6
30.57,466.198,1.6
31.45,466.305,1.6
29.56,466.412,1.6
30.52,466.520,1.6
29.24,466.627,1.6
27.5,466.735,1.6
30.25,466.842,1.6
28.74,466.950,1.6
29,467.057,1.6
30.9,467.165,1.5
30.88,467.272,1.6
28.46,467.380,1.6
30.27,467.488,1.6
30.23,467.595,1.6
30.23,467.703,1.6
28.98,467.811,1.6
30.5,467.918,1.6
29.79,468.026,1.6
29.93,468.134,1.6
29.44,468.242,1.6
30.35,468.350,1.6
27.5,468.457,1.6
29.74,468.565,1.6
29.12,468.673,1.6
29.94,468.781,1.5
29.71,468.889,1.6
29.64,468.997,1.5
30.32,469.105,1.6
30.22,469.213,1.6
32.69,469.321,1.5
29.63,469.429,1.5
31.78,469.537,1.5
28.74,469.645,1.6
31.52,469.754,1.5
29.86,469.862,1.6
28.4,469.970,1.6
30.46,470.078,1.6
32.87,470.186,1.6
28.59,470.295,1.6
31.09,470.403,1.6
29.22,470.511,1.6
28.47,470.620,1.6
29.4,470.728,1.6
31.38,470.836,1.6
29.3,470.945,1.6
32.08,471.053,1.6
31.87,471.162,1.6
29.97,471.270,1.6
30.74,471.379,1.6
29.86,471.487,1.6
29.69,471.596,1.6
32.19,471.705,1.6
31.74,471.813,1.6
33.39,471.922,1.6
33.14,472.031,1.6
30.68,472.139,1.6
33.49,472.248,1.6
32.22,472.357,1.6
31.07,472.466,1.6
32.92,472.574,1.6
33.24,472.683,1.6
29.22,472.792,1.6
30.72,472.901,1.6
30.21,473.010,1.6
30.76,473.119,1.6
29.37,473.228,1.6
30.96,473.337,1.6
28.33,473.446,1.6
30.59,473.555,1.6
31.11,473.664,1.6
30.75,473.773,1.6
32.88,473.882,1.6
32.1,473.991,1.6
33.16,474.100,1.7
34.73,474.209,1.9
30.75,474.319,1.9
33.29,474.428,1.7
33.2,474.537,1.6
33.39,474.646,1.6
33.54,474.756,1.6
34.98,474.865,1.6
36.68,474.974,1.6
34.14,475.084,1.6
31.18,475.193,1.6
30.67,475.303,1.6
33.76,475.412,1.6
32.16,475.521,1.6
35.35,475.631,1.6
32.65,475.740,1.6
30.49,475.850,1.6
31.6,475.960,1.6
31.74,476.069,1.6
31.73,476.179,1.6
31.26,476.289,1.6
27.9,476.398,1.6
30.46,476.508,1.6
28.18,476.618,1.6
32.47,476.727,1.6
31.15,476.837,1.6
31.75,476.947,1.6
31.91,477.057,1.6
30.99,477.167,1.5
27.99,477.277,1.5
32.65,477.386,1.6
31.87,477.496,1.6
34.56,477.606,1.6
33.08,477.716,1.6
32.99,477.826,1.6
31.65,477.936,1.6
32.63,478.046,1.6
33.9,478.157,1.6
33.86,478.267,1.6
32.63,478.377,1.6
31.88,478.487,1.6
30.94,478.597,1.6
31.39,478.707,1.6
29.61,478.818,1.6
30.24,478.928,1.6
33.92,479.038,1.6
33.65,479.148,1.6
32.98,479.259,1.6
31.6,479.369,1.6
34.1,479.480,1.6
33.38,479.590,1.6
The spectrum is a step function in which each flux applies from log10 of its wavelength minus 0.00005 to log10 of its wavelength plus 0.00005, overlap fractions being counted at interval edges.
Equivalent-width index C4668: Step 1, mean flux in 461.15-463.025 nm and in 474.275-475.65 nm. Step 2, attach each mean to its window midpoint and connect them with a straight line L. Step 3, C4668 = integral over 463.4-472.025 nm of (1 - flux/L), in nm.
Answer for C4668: 0.64 nm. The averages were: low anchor 32.1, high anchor 33.3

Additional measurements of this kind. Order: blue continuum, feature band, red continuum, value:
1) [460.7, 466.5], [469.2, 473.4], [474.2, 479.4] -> 0.121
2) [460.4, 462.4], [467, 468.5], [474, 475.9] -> 0.122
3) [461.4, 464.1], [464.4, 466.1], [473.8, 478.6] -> 0.097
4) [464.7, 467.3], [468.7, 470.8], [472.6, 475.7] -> 0.066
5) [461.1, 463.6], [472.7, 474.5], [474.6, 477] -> 0.050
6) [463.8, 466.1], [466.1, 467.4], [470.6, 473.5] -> 0.025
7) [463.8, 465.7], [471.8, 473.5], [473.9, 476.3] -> 0.045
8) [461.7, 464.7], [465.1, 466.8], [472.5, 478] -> 0.073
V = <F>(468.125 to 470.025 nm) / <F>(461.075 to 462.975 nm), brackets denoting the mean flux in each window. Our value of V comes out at 0.93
